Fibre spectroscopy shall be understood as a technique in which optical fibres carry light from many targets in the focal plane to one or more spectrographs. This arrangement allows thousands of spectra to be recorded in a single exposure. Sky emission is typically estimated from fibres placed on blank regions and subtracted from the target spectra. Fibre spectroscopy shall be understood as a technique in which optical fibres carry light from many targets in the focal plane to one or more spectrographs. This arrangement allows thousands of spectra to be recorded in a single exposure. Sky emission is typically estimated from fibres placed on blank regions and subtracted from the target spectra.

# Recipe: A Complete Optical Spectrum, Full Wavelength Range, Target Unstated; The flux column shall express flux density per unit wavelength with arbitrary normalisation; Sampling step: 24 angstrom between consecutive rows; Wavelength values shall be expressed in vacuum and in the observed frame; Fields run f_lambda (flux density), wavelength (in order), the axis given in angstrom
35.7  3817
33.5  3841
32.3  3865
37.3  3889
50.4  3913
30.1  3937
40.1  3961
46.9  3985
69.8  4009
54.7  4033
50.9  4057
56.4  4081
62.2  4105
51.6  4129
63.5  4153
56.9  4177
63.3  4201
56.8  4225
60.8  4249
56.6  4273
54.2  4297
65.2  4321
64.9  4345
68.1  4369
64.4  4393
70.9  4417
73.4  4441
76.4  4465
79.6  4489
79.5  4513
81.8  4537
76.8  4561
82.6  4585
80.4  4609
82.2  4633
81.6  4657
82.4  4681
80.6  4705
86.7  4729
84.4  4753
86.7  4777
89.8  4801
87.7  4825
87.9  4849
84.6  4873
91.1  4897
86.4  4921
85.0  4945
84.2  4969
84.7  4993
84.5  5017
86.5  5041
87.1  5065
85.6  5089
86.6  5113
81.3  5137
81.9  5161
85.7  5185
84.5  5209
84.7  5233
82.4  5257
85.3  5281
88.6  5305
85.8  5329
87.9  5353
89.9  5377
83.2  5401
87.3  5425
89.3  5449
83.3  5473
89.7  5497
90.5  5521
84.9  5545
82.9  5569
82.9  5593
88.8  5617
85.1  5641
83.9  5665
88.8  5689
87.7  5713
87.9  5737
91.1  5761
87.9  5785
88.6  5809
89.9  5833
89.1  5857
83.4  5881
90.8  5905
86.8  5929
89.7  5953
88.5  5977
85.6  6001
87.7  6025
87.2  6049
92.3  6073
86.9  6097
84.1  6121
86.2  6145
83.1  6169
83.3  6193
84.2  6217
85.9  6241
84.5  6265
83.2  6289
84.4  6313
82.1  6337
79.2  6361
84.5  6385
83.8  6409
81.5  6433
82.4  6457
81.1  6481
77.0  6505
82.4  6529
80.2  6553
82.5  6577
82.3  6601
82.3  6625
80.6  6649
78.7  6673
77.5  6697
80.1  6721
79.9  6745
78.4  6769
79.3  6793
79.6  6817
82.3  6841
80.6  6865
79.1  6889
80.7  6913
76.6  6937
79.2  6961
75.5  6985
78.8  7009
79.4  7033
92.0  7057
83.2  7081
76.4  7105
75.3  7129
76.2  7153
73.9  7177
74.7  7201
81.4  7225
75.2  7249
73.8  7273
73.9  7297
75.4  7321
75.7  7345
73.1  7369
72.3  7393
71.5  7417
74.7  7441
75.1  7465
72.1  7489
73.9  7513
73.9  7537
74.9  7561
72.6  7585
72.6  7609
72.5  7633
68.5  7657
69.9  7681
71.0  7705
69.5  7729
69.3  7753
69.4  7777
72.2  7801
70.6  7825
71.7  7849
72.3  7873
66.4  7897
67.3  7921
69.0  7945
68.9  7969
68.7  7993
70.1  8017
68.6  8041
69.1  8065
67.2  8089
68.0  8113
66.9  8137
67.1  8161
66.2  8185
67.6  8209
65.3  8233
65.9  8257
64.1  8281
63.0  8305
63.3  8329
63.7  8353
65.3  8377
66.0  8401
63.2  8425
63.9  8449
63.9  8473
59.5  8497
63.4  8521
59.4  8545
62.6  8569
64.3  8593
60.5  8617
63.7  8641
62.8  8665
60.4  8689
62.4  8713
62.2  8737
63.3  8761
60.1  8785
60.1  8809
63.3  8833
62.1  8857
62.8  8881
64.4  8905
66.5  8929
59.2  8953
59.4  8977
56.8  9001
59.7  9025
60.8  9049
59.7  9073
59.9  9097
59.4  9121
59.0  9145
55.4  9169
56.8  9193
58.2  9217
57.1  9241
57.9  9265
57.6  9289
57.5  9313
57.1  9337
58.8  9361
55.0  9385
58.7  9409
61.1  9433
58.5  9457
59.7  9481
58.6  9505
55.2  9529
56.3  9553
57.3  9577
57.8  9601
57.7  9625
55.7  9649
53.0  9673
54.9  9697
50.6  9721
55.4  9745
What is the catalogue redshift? 0.074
